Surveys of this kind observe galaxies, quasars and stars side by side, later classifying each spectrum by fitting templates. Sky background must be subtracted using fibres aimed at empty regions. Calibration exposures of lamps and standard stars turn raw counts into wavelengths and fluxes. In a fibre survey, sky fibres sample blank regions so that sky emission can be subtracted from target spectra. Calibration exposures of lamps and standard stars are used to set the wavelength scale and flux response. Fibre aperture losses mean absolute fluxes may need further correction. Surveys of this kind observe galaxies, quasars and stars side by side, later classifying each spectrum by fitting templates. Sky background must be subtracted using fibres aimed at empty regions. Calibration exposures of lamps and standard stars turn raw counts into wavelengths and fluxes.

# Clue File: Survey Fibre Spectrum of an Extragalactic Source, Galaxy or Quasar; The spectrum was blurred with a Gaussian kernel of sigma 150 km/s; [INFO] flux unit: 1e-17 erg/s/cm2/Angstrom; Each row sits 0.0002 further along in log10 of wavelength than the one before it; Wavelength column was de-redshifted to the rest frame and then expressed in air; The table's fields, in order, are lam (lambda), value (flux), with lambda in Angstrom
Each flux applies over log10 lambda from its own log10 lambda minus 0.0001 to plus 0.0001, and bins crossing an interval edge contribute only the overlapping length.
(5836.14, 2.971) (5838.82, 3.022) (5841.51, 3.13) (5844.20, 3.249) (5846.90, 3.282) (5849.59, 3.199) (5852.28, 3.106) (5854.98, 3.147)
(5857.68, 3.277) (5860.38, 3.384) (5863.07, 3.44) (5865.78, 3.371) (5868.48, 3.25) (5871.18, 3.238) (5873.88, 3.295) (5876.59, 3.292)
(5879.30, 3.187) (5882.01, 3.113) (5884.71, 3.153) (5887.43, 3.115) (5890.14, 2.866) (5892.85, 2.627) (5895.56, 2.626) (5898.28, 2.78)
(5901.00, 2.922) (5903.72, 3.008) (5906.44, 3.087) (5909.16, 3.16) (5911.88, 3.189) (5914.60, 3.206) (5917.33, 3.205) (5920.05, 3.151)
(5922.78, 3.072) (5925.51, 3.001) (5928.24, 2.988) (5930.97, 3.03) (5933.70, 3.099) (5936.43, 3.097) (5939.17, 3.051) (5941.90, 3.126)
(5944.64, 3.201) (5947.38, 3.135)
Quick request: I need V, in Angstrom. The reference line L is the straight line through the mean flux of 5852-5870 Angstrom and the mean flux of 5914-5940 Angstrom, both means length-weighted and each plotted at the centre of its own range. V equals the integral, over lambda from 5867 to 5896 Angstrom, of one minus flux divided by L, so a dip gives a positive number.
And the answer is 1.3 Angstrom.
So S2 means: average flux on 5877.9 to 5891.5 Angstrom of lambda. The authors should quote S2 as 3.09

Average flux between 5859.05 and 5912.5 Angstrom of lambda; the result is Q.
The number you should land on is 3.1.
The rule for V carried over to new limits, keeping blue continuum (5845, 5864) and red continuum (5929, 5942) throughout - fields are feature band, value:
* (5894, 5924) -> 0.94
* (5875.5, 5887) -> 0.07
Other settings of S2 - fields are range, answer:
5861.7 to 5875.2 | 3.32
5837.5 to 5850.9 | 3.18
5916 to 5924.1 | 3.14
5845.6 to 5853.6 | 3.2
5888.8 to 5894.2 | 2.75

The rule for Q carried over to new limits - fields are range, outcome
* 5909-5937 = 3.11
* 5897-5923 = 3.08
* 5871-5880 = 3.26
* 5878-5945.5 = 3.04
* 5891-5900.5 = 2.71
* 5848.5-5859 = 3.18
